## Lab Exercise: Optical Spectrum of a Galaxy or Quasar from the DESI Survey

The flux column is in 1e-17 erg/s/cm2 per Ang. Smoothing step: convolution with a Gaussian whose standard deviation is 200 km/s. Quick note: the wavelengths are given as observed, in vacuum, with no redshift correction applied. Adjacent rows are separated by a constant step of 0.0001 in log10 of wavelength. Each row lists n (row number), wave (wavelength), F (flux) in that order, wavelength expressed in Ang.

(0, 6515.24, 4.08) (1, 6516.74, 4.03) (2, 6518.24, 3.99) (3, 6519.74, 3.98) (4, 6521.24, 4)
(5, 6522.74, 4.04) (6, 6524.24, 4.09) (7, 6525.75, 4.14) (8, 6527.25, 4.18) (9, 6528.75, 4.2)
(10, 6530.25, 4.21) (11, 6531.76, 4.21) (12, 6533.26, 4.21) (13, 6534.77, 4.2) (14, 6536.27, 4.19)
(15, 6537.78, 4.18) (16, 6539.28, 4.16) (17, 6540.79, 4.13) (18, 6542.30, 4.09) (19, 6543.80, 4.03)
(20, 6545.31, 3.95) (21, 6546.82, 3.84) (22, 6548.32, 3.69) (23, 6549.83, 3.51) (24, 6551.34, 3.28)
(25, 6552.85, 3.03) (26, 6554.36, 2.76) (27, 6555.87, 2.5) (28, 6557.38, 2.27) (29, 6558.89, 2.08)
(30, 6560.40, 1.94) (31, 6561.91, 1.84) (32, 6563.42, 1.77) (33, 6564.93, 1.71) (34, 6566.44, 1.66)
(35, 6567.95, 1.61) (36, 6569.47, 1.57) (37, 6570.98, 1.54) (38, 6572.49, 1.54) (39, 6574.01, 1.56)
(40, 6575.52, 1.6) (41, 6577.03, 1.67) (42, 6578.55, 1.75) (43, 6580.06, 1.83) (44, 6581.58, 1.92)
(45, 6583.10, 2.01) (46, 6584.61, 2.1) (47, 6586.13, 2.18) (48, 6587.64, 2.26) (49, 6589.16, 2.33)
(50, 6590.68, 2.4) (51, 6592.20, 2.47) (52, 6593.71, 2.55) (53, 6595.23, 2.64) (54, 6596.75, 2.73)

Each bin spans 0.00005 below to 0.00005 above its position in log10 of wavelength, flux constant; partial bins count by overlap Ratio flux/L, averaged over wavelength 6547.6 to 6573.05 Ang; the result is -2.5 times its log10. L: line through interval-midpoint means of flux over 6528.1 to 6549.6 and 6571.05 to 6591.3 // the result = 0.33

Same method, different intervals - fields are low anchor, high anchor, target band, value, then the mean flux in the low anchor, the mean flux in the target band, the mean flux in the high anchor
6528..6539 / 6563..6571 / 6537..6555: -0.15 mag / 4.2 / 3.73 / 1.65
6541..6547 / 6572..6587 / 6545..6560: 0.16 mag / 4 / 3.04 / 1.82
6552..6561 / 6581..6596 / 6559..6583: 0.35 mag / 2.45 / 1.72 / 2.29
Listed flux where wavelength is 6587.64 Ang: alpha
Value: 2.26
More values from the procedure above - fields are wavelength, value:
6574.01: 1.56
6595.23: 2.64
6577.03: 1.67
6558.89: 2.08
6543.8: 4.03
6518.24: 3.99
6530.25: 4.21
